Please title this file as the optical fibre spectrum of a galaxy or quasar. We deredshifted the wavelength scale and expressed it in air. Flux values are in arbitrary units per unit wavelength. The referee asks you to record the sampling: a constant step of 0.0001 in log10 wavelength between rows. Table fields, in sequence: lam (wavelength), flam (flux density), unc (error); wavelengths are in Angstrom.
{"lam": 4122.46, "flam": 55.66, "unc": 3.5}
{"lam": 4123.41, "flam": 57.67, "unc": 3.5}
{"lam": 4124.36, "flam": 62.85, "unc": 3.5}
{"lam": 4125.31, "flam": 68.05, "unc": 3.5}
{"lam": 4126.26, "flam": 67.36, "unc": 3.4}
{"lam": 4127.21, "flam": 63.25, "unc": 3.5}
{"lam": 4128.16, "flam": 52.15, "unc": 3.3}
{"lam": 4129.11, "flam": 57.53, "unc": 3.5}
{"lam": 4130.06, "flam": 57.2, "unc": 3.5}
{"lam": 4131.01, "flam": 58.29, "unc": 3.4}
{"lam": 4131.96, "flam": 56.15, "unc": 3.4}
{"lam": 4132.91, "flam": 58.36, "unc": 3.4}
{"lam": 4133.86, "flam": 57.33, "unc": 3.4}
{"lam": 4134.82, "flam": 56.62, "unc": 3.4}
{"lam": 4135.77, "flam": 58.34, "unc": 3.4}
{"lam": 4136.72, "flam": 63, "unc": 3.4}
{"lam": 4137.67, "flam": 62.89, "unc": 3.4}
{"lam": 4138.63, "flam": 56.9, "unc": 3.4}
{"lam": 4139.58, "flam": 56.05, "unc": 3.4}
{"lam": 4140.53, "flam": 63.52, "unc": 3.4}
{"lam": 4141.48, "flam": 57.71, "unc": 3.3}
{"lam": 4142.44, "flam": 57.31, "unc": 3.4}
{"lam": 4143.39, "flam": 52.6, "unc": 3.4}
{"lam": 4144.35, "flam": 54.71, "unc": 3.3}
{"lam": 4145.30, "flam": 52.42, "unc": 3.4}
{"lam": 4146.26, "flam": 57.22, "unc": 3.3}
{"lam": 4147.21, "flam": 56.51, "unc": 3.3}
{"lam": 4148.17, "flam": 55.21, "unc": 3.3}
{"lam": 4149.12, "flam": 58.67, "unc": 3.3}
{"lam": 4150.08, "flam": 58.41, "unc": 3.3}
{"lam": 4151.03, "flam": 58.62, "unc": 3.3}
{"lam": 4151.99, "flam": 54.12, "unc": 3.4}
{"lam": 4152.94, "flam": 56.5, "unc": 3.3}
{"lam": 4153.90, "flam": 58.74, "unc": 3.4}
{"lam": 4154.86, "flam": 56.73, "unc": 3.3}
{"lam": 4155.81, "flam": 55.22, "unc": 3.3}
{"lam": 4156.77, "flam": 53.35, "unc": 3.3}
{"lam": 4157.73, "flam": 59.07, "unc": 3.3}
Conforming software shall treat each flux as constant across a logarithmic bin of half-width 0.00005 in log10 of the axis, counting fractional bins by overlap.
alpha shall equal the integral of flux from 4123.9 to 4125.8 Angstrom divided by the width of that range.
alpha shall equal 65.5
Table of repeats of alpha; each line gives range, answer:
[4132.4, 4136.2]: 57.6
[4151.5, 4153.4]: 55.4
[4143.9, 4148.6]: 55.2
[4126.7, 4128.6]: 58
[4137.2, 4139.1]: 59.7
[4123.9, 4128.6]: 62.8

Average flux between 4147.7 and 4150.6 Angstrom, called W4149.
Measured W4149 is 57.6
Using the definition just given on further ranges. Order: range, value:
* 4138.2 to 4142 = 58.6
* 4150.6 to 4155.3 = 56.9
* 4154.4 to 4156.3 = 56.1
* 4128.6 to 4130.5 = 57.3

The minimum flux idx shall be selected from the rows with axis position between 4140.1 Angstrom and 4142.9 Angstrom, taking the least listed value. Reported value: 57.31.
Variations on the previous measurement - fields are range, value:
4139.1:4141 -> 56.05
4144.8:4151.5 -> 52.42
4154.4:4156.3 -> 55.22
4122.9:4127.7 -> 57.67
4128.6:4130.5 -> 57.2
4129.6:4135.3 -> 56.15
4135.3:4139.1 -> 56.9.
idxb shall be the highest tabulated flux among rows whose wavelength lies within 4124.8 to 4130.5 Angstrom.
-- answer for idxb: 68.05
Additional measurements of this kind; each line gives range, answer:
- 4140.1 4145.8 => 63.52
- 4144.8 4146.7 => 57.22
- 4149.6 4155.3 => 58.74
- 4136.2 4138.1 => 63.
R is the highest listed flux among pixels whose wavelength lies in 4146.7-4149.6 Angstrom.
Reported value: 58.67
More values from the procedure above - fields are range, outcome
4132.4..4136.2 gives 58.36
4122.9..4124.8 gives 62.85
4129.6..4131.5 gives 58.29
